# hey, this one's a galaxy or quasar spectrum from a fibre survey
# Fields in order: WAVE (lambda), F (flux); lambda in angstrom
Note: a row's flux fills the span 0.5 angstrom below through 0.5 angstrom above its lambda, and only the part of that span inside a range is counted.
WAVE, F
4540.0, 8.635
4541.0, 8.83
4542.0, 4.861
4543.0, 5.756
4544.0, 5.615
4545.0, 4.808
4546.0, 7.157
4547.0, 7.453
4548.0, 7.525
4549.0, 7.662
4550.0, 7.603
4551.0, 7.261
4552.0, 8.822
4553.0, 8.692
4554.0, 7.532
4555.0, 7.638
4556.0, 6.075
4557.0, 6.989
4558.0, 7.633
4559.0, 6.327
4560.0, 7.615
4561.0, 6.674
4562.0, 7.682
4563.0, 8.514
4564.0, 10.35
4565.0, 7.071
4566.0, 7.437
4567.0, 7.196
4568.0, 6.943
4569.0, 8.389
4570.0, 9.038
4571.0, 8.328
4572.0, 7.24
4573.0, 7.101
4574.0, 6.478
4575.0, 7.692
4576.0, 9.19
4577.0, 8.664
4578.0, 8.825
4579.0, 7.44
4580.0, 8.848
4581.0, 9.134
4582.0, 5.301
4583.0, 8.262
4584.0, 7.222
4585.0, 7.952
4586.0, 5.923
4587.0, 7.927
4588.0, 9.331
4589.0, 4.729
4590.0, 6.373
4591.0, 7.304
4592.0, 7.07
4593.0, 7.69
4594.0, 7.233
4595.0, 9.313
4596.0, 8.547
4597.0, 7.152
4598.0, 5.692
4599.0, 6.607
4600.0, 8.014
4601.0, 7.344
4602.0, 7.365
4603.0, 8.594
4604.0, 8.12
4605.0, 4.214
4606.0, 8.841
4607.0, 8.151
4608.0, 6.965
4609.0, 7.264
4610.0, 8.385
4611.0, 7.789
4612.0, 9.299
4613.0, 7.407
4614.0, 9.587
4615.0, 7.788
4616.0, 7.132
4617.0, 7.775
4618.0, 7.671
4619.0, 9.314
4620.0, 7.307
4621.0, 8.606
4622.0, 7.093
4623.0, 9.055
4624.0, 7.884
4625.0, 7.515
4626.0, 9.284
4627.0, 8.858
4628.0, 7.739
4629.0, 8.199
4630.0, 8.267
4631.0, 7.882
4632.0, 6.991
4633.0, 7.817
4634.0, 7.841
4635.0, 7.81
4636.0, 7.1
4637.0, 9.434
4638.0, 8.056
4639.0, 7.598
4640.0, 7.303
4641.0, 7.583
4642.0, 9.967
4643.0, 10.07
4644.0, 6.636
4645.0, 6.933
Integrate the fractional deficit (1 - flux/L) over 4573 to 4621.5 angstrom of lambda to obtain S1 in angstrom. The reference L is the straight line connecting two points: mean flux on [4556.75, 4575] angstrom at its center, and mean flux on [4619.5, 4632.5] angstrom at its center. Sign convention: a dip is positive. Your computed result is 1.0 angstrom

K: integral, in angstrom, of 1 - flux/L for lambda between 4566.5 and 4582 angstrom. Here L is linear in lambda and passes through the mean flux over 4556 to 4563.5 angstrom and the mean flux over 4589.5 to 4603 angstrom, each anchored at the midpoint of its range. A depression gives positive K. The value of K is -1.3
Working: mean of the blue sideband 7.26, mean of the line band 7.95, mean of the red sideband 7.41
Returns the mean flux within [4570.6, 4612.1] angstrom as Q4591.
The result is 7.57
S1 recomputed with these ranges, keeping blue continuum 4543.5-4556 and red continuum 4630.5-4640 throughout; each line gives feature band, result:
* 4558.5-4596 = -1.2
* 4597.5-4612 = 0.3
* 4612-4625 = -0.6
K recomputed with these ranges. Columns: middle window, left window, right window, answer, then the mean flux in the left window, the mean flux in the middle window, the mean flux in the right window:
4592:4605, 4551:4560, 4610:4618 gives 0.7 angstrom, 7.46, 7.49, 8.1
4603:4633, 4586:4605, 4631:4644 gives -0.9 angstrom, 7.34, 7.95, 8.06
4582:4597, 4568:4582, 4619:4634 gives 1.2 angstrom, 8.03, 7.41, 8.07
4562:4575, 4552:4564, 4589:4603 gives -0.6 angstrom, 7.58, 7.83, 7.31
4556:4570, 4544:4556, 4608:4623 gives -0.2 angstrom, 7.33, 7.6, 8.03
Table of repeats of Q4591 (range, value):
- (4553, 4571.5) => 7.66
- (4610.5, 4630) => 8.18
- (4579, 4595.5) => 7.47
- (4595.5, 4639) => 7.85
